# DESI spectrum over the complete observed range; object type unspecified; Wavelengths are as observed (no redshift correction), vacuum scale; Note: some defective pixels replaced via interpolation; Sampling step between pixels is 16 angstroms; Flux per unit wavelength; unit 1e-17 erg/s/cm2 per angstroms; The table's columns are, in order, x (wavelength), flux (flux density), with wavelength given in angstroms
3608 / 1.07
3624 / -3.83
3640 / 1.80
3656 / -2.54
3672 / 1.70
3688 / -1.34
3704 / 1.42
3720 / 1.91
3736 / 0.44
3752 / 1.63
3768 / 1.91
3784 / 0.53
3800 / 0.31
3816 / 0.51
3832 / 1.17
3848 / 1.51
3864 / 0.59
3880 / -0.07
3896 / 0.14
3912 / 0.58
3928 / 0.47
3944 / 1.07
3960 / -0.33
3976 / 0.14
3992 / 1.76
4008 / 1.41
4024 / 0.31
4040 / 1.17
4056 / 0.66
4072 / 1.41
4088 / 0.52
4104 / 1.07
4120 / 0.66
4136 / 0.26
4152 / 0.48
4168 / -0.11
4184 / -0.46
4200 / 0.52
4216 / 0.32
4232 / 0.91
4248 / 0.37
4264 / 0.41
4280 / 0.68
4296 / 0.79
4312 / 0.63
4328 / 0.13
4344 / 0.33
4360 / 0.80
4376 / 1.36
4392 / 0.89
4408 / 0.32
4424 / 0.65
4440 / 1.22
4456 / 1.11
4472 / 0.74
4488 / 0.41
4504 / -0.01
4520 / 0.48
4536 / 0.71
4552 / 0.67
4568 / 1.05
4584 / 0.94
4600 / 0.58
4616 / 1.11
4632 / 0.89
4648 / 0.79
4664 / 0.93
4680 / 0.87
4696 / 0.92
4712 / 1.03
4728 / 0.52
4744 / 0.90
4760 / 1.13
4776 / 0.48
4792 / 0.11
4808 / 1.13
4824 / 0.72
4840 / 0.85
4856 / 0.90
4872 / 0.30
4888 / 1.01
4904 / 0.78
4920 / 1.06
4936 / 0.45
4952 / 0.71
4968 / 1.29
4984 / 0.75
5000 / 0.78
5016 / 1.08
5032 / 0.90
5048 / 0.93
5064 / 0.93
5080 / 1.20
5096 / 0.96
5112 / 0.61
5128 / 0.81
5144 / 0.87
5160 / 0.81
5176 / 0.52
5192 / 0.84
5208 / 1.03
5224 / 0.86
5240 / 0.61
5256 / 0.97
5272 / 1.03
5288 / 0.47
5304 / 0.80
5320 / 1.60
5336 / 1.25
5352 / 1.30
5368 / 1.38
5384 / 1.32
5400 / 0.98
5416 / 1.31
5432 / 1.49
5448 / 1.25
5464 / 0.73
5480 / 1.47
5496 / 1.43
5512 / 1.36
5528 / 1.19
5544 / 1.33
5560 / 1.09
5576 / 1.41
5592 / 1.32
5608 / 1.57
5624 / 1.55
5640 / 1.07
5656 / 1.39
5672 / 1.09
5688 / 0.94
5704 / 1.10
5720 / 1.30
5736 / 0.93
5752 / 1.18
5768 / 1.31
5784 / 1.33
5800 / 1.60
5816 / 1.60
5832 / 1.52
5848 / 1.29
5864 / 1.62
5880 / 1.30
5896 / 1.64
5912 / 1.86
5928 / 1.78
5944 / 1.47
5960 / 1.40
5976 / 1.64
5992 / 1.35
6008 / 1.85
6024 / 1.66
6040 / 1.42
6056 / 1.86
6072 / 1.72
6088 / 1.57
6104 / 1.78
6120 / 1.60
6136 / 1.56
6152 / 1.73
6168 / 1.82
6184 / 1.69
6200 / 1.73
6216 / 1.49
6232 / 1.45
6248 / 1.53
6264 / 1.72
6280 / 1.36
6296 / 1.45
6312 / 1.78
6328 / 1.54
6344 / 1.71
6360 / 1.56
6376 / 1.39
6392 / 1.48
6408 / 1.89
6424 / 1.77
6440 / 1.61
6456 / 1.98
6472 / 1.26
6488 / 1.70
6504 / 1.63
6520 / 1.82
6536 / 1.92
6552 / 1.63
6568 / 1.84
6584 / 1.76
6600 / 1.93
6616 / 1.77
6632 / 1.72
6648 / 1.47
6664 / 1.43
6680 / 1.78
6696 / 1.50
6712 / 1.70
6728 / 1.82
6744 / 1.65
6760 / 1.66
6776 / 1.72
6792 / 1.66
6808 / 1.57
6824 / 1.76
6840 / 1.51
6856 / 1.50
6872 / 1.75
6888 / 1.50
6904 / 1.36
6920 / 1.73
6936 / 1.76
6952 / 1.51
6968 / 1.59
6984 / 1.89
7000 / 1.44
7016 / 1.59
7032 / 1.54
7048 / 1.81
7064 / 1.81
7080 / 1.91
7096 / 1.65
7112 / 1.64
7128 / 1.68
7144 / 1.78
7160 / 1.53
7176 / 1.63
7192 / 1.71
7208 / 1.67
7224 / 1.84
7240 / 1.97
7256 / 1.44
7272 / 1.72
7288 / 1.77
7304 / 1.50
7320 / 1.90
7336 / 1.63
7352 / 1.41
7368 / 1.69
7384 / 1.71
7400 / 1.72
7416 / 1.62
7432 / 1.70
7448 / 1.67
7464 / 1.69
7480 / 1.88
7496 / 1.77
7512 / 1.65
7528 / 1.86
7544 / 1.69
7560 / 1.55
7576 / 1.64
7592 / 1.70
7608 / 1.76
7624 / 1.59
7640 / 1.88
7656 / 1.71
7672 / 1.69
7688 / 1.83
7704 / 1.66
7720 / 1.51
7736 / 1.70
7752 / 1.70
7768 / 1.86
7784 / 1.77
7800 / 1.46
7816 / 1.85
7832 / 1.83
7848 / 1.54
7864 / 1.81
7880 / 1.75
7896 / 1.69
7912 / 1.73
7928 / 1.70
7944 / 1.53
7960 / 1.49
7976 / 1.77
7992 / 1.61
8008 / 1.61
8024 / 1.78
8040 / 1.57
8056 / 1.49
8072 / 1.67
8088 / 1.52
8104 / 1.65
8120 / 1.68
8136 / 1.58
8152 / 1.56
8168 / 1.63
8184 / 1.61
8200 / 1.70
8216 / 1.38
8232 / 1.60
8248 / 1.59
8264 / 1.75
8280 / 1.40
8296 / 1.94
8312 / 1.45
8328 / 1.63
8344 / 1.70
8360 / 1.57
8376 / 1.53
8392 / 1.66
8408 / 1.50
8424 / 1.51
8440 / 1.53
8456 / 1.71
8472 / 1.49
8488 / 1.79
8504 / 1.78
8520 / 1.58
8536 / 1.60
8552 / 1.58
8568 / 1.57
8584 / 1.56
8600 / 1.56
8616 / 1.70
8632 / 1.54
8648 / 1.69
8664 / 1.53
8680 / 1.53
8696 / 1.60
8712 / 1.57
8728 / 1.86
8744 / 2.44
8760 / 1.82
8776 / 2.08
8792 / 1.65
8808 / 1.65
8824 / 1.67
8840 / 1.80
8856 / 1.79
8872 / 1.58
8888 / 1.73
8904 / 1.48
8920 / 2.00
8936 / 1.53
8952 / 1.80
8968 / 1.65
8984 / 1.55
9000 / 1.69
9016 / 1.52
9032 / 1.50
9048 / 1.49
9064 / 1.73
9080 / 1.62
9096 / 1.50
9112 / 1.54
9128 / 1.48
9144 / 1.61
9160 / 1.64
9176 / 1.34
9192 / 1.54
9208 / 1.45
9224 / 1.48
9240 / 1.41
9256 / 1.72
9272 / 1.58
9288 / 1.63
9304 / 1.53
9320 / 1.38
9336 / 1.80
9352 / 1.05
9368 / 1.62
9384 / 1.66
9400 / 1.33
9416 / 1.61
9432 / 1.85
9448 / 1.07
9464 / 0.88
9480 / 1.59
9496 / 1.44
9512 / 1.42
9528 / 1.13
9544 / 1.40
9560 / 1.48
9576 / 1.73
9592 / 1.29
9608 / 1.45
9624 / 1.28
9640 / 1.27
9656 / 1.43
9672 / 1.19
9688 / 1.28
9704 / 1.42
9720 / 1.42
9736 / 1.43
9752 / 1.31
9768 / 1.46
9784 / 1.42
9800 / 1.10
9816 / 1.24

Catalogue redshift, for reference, 0.333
